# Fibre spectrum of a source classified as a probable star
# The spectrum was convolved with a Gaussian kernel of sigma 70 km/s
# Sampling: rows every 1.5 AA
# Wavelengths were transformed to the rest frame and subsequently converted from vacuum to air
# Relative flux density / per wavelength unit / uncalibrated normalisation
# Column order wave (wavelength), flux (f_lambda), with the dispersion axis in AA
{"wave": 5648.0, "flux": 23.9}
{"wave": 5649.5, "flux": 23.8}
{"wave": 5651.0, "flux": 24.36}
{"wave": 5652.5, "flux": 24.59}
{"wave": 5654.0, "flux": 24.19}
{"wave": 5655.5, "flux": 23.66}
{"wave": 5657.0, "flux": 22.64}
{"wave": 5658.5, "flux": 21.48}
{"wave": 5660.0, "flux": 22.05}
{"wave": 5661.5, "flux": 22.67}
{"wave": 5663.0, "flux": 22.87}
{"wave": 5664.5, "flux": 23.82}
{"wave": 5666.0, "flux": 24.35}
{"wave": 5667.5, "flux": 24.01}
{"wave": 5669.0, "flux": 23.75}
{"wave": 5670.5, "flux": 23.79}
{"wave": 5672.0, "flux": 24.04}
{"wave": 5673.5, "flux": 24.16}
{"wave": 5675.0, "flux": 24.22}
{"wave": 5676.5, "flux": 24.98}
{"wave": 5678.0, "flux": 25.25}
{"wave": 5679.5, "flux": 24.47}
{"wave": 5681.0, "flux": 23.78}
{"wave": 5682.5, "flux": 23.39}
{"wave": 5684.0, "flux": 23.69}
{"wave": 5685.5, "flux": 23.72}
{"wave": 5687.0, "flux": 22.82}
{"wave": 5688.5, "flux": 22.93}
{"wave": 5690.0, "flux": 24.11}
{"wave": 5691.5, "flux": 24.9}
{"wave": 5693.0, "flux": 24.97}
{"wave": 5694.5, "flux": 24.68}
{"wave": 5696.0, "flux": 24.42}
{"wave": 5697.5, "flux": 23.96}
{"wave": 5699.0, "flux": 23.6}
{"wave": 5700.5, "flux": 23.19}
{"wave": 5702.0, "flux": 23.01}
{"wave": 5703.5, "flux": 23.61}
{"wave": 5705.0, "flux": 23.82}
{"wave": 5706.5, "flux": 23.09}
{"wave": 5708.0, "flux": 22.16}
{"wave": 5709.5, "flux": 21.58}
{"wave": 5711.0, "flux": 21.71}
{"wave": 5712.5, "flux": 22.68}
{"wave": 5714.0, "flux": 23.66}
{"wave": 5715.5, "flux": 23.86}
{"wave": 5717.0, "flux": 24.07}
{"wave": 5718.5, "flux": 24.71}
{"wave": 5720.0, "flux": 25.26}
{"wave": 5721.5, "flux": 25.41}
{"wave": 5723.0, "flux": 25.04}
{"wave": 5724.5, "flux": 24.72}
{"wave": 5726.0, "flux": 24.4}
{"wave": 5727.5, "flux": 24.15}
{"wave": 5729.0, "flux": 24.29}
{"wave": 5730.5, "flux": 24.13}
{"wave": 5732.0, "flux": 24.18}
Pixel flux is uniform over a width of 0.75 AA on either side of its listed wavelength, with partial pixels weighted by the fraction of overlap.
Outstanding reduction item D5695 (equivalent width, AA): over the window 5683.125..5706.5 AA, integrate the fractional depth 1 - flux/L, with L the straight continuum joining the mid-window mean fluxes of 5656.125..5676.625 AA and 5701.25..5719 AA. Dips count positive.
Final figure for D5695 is -0.6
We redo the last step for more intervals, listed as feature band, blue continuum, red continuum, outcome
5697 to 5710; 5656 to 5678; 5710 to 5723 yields 0.4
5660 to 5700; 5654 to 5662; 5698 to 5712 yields -2.1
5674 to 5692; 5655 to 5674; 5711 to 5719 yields -0.5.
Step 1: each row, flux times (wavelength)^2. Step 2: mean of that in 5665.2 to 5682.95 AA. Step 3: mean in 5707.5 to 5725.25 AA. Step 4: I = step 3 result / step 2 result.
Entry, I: 1.00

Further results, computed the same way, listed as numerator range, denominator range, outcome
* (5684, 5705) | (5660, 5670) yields 1.03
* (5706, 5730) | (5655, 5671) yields 1.05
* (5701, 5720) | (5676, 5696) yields 0.97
